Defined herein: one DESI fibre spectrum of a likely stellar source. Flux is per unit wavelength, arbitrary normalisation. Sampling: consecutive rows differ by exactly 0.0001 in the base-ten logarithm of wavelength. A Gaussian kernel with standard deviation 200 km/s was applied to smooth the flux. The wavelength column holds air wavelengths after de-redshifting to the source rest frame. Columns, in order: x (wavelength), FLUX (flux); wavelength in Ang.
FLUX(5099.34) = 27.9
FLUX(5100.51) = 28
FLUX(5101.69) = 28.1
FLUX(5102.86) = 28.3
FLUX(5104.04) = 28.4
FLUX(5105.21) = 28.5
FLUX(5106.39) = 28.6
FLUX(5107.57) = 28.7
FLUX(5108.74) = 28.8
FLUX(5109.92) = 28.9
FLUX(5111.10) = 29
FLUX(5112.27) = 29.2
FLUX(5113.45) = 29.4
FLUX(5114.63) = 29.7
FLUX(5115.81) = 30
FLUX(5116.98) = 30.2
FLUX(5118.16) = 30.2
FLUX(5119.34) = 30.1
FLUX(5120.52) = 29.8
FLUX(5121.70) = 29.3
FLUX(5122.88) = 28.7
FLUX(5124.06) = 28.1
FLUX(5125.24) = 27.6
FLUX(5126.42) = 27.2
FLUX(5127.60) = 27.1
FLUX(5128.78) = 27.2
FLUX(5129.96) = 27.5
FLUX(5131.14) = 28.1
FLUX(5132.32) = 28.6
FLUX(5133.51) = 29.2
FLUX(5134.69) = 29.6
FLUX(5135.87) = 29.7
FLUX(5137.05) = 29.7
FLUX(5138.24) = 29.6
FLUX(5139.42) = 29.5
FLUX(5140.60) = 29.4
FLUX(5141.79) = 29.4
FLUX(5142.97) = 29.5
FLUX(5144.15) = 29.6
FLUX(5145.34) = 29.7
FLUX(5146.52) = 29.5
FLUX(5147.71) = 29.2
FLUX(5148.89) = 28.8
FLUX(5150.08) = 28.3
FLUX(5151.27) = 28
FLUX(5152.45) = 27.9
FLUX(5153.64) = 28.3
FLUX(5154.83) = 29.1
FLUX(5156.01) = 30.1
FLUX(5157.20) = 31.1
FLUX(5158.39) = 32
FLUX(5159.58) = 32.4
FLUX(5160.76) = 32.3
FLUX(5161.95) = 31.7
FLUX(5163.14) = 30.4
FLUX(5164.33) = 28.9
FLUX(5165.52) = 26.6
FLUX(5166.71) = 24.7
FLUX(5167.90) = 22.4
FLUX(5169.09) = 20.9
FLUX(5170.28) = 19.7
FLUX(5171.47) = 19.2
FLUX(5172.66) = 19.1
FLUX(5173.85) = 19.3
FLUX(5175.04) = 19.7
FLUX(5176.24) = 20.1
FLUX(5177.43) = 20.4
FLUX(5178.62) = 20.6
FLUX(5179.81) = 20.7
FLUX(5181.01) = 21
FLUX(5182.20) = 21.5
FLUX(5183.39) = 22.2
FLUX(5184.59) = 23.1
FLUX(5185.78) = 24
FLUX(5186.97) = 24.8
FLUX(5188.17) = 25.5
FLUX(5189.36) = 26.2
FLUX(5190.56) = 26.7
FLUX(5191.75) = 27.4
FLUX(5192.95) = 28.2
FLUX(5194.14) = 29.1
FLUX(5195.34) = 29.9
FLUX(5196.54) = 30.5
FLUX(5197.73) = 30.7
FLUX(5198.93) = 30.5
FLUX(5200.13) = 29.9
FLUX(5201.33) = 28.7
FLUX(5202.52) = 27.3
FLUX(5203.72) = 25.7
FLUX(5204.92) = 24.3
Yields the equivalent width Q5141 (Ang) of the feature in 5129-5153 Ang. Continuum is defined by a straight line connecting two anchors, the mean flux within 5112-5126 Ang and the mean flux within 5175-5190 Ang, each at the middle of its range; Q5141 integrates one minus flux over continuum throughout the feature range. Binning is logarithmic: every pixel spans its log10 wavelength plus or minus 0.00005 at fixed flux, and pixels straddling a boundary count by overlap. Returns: -1.9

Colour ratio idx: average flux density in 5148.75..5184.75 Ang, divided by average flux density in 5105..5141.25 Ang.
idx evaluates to 0.9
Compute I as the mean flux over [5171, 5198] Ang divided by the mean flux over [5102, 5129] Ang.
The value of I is 0.8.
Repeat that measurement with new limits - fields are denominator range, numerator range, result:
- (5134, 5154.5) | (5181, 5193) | 0.84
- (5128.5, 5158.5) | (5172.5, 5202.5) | 0.86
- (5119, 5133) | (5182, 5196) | 0.92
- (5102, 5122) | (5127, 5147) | 0.99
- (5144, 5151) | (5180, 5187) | 0.77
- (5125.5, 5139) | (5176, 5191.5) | 0.81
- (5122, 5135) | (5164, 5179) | 0.77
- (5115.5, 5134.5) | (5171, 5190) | 0.76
